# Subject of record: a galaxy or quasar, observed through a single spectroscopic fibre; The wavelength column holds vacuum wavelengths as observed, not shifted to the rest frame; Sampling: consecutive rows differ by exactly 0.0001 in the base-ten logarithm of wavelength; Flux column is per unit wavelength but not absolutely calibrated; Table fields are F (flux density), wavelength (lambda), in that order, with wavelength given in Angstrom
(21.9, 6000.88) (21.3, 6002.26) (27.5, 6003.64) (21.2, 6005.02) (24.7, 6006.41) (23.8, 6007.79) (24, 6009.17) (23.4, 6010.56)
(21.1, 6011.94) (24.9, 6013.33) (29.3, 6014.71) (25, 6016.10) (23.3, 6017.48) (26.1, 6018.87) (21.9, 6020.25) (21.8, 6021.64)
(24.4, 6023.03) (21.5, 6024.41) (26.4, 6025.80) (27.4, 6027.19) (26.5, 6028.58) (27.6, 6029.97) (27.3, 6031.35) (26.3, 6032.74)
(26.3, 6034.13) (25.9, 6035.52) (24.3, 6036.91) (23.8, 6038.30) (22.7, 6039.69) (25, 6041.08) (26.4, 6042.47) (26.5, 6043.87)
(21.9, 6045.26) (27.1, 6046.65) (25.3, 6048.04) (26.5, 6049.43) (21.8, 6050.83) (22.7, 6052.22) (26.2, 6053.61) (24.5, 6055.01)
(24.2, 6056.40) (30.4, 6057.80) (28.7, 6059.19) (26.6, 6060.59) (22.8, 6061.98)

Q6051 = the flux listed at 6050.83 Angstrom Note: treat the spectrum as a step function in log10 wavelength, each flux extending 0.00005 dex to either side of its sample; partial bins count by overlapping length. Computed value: 21.8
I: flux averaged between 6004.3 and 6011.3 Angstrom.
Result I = 23.4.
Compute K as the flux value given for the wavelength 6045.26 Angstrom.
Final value 21.9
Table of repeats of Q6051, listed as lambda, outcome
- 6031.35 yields 27.3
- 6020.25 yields 21.9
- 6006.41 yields 24.7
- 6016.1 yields 25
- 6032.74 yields 26.3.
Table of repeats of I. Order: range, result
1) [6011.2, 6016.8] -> 25.1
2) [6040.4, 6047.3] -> 25.4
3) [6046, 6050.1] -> 26.3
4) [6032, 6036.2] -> 26.2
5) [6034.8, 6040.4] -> 24.2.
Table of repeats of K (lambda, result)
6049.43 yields 26.5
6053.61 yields 26.2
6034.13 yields 26.3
